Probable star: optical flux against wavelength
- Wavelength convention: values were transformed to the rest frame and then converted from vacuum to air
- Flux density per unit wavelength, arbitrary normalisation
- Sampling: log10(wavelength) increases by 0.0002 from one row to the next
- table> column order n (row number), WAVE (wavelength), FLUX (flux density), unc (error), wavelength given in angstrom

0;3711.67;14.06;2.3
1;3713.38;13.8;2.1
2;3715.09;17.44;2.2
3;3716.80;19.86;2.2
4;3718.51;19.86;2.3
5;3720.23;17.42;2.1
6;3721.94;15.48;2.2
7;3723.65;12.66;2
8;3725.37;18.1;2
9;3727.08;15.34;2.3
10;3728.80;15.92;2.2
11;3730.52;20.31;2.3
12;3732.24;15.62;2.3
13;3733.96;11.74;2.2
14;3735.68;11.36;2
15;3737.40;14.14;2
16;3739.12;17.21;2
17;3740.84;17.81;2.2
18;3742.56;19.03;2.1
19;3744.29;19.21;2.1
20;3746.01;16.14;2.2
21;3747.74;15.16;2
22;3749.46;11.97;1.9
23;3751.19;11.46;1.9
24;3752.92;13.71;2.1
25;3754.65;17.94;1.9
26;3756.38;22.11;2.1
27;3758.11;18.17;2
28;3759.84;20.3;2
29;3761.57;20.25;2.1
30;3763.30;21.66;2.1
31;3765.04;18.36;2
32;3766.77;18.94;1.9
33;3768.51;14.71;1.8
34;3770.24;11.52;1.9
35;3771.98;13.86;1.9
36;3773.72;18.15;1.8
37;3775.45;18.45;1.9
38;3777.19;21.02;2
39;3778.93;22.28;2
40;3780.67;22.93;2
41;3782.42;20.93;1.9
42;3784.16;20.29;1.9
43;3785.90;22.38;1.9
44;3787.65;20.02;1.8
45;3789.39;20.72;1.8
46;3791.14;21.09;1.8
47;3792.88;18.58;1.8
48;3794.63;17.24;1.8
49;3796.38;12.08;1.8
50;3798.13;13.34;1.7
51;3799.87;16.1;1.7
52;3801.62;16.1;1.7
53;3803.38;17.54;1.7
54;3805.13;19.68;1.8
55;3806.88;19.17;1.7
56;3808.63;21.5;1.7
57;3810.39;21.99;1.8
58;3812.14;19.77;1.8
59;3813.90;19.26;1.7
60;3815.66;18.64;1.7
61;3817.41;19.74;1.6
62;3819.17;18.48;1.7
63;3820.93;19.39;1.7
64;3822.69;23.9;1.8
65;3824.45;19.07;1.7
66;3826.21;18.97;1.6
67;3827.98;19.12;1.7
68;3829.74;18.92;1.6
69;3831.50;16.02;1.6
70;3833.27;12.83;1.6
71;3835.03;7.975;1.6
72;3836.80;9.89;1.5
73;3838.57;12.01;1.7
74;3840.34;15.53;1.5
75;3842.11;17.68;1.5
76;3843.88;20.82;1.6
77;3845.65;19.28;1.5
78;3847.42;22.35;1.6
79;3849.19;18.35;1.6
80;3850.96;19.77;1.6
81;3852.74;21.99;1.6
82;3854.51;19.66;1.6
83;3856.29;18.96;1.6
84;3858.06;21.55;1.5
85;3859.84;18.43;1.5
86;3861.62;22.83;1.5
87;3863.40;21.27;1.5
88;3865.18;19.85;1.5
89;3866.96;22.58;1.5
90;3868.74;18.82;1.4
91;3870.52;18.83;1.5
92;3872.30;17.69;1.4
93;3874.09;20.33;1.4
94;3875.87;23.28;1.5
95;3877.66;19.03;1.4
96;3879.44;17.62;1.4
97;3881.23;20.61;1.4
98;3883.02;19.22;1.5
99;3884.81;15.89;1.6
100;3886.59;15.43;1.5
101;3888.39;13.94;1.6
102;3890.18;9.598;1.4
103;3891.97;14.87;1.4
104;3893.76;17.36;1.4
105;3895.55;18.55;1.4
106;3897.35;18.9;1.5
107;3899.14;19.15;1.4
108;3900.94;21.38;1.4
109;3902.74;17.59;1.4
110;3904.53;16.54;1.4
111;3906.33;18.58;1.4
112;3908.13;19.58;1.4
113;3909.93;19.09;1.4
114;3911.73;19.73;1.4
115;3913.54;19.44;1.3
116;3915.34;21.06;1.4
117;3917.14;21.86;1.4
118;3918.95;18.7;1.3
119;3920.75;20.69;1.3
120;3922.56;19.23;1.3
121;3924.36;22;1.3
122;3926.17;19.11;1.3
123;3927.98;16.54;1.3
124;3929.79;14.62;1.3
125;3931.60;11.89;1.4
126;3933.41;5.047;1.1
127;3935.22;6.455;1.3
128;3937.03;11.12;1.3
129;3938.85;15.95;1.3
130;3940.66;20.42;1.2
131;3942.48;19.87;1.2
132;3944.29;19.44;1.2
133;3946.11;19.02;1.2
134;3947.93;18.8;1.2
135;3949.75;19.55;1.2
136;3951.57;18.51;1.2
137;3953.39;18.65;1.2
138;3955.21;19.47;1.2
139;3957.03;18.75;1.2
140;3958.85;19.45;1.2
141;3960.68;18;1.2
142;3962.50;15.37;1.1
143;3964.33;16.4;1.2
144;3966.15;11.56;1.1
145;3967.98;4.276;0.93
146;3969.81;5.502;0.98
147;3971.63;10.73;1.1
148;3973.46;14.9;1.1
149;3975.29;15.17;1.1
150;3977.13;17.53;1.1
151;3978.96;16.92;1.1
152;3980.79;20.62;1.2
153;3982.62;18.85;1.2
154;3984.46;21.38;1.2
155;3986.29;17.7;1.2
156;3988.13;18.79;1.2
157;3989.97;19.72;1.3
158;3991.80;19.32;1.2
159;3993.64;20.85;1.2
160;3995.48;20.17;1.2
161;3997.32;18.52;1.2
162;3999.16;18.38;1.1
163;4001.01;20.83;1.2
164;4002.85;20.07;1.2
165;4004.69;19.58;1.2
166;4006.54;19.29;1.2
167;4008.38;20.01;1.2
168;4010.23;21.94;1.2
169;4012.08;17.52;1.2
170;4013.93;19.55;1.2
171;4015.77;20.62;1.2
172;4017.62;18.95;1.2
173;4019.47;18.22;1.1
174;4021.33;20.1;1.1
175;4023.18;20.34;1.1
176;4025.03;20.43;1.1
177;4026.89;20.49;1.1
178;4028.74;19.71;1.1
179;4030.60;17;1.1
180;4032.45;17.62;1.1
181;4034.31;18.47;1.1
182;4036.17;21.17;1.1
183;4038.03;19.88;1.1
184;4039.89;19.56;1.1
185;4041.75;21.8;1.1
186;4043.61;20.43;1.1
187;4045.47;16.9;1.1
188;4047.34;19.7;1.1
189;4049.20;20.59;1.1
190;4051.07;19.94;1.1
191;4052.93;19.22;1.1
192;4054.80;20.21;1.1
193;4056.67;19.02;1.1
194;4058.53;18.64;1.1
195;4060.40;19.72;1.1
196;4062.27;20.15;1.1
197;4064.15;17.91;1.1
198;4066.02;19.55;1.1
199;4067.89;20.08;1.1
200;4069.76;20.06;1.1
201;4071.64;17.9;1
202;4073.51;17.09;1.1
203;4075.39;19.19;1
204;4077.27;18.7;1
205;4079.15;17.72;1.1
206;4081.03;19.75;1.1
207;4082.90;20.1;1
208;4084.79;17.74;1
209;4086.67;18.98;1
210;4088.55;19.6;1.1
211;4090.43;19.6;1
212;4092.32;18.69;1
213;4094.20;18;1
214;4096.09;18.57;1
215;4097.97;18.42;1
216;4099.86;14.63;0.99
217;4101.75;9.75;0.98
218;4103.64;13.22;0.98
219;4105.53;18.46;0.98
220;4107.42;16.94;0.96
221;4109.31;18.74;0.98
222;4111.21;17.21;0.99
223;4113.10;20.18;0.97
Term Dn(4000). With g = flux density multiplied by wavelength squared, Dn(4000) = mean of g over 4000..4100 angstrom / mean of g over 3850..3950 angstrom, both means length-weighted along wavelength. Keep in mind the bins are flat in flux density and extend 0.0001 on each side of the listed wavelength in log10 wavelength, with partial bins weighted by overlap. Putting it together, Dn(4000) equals 1.1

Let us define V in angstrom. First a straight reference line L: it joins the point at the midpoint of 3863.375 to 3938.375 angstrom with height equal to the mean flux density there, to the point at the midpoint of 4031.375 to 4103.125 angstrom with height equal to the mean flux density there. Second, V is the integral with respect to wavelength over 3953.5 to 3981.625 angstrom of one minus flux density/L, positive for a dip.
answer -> 4.7 angstrom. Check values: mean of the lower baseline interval 17.6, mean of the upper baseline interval 18.8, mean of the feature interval 15.1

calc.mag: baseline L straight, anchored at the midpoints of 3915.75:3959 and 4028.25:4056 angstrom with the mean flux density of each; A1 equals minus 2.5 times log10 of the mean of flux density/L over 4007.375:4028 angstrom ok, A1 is -0.05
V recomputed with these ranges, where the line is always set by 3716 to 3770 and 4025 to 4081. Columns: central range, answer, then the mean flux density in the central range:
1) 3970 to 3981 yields 2.2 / 15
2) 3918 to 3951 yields 3.1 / 16.6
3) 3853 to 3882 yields -3.8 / 20.1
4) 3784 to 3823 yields -3.7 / 18.9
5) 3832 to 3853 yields 1.5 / 16.4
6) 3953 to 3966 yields 0.6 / 17.6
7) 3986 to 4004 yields -0.7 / 19.5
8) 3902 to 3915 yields -0.5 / 18.8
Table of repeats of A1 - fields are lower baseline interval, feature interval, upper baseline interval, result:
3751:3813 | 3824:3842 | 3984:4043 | 0.24 mag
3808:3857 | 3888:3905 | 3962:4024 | 0.07 mag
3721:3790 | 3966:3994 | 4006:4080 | 0.19 mag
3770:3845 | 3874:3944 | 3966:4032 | 0.04 mag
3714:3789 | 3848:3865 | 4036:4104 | -0.14 mag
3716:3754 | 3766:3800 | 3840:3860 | -0.05 mag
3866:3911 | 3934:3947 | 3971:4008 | 0.17 mag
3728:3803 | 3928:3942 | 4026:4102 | 0.39 mag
